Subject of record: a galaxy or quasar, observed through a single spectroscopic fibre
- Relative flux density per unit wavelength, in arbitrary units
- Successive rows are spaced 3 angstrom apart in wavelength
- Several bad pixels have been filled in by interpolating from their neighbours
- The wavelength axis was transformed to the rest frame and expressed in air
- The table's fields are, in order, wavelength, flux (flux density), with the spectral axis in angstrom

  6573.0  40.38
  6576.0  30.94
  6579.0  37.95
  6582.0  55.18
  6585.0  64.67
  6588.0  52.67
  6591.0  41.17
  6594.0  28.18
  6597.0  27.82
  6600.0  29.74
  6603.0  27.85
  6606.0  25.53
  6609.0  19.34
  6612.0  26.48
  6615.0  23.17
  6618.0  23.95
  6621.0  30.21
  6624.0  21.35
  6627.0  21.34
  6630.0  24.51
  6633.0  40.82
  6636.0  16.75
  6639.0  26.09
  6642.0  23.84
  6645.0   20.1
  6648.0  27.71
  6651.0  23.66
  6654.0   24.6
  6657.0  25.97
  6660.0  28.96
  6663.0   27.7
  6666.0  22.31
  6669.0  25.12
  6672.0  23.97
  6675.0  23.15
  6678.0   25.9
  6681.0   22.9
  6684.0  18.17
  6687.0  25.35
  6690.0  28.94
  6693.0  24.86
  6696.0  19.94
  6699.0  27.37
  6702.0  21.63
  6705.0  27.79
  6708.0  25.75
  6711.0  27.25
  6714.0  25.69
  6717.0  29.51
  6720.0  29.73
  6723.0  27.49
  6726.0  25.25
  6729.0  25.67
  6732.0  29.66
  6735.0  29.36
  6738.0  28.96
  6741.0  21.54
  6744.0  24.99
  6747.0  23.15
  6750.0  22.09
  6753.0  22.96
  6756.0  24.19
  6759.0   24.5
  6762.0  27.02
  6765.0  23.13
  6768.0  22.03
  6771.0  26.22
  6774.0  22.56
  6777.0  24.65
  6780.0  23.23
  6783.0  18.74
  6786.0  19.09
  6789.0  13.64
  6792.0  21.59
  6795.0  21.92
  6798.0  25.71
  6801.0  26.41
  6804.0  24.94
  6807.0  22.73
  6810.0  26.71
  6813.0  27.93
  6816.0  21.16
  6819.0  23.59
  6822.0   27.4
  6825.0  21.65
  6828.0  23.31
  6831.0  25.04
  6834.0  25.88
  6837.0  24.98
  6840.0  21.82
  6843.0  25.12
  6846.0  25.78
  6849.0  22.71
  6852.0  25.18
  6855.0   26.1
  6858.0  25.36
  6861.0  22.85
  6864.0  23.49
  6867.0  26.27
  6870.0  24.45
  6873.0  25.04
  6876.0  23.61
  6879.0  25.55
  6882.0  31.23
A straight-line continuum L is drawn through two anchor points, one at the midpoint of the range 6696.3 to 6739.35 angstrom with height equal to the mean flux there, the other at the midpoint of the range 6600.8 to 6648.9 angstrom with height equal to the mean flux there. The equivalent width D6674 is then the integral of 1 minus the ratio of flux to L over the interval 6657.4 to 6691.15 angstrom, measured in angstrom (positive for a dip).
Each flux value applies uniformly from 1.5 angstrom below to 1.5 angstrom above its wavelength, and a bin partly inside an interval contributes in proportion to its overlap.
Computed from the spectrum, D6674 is 1.7 angstrom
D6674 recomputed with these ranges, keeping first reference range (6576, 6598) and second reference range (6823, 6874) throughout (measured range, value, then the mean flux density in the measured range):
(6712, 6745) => 6.0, 27.1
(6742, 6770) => 6.6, 23.8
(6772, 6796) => 6.9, 20.8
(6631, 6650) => 6.6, 25.8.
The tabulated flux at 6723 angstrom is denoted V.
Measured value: 27.49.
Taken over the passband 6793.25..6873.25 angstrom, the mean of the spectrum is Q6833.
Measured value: 24.6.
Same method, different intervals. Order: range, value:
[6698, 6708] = 25.5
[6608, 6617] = 23.3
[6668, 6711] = 24.4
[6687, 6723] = 26.2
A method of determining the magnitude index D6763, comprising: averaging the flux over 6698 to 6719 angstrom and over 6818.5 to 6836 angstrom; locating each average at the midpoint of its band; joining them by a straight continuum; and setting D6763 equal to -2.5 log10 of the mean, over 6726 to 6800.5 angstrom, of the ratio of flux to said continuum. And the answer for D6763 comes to 0.09 mag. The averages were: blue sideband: 26.5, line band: 23.7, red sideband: 24.5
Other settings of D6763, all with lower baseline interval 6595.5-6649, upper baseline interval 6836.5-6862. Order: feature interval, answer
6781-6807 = 0.14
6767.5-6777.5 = 0.03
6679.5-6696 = 0.06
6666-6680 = 0.04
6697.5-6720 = -0.07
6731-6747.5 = -0.06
